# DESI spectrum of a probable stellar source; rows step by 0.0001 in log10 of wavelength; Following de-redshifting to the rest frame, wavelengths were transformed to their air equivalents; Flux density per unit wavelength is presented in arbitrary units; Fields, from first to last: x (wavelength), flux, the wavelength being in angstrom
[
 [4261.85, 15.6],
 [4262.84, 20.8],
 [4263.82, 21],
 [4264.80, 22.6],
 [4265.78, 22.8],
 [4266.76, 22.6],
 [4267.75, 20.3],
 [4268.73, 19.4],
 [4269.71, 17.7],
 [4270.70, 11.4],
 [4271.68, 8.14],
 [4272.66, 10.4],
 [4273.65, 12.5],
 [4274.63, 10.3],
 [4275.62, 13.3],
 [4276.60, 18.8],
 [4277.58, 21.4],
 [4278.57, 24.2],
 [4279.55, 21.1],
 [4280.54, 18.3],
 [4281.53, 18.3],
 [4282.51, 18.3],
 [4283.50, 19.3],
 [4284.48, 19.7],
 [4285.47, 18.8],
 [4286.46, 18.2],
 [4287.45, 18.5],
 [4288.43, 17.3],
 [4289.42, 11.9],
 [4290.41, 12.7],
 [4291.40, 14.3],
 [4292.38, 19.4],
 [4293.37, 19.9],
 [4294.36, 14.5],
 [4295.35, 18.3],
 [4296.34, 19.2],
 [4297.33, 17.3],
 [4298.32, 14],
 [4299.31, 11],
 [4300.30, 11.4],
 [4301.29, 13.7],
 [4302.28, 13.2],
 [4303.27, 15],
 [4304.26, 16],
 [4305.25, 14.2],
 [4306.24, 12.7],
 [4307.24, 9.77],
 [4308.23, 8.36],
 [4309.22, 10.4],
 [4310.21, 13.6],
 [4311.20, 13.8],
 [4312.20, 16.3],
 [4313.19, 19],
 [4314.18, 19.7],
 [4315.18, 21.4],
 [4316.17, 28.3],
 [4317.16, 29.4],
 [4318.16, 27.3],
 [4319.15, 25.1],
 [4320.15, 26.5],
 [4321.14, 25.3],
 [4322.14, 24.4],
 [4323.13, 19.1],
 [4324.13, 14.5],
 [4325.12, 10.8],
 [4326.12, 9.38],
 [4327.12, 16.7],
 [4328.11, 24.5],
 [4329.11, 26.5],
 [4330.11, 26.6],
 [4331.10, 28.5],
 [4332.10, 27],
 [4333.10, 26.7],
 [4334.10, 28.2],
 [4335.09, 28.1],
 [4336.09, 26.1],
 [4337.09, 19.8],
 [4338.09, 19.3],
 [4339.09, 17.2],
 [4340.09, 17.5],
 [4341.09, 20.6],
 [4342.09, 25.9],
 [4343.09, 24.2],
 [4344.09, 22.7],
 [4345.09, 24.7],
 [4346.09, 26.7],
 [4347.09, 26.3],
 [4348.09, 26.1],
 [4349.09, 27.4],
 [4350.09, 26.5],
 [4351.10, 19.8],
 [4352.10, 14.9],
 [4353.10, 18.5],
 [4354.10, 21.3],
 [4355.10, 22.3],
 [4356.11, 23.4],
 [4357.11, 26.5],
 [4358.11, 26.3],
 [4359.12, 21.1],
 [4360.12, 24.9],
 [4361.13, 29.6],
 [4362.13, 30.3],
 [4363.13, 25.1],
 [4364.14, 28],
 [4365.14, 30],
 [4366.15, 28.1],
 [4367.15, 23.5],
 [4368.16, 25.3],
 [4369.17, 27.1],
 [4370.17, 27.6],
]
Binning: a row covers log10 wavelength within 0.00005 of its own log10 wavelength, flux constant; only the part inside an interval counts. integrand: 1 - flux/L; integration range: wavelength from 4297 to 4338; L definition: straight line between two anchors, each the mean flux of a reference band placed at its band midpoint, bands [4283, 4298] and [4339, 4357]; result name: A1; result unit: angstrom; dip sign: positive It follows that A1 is 1.53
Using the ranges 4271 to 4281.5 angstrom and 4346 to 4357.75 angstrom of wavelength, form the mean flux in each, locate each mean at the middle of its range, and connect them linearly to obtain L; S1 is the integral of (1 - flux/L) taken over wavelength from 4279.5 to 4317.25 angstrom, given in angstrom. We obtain 3.3 angstrom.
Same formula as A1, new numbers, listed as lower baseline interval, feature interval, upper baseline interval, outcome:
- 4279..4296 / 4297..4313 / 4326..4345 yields 5.21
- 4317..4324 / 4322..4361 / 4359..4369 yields 4.56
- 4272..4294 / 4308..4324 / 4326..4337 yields 1.32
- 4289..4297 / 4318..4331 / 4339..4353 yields -0.72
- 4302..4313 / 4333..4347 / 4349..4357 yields -3.04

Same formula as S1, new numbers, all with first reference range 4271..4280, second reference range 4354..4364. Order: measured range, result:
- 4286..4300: 1.1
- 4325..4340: -0.2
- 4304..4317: 2.4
